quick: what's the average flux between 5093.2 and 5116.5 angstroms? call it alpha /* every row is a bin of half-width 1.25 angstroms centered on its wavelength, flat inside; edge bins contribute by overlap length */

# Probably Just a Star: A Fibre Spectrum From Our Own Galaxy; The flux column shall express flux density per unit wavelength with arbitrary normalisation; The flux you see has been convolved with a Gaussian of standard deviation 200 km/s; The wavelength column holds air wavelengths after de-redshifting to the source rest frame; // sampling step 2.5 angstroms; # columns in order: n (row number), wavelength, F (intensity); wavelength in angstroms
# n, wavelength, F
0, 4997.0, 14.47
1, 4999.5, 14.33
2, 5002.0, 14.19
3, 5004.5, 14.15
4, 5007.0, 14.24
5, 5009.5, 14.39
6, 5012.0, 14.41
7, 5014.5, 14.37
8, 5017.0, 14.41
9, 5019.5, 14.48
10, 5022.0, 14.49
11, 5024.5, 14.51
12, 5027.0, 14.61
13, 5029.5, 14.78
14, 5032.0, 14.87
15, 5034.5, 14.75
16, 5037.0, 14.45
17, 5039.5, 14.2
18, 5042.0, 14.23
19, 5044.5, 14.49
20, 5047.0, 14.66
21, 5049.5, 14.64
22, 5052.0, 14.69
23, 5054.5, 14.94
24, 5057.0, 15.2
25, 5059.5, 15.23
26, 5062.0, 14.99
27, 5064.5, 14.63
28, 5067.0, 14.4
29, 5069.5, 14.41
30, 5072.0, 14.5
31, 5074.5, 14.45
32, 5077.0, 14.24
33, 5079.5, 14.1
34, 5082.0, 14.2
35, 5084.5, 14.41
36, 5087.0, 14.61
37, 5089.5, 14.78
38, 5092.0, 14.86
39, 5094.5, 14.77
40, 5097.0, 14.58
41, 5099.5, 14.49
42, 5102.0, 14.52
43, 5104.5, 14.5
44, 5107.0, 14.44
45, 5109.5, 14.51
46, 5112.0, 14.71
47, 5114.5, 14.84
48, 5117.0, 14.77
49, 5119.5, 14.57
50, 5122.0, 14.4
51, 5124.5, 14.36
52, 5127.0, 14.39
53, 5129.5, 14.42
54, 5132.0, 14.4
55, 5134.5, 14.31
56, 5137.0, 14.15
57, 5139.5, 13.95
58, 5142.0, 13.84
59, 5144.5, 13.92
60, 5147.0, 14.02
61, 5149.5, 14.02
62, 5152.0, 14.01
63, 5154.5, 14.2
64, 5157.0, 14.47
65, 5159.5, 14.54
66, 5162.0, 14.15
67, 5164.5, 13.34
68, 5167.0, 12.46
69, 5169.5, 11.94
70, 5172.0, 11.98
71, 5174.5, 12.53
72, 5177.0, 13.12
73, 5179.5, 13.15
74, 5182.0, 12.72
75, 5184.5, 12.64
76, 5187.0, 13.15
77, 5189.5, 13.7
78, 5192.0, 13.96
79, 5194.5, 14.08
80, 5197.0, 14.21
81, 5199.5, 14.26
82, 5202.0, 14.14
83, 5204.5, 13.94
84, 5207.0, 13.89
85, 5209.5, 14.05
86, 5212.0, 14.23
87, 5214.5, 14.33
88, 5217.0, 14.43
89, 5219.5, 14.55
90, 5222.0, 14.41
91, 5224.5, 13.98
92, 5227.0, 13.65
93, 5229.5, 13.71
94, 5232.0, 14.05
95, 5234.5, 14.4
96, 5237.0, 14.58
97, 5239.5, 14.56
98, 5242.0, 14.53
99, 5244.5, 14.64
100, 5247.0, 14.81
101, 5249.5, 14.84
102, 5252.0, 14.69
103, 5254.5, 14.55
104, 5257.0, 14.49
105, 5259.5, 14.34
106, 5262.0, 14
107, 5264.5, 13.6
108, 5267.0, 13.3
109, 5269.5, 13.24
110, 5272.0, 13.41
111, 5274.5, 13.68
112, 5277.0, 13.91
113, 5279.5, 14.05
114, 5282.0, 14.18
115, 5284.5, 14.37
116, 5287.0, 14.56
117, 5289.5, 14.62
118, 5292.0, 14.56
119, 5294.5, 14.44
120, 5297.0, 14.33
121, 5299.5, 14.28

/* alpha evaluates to 14.6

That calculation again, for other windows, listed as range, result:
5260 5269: 13.7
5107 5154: 14.3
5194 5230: 14.1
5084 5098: 14.7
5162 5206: 13.3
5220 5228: 14.1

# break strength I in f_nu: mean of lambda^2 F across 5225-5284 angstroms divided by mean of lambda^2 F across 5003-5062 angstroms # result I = 1.06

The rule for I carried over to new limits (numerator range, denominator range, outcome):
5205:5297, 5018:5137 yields 1.04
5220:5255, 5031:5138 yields 1.05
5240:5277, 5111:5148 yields 1.04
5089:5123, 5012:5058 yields 1.03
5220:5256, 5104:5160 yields 1.05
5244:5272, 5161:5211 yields 1.09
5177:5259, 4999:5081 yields 1.04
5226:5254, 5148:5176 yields 1.11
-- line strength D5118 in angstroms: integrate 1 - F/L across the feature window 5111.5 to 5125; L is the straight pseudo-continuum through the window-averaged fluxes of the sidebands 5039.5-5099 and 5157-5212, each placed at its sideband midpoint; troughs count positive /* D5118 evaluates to -0.48 angstroms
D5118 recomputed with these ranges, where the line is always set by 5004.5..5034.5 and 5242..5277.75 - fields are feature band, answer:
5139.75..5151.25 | 0.3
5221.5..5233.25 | 0.2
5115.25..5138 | -0.2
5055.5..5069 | -0.4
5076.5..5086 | 0.1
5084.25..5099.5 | -0.3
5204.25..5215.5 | 0.1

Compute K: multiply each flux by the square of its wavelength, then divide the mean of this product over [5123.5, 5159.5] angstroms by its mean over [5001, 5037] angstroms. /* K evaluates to 1.03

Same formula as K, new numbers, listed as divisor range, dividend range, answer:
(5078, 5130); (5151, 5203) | 0.95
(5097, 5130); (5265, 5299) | 1.03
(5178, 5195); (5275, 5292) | 1.11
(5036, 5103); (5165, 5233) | 0.98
